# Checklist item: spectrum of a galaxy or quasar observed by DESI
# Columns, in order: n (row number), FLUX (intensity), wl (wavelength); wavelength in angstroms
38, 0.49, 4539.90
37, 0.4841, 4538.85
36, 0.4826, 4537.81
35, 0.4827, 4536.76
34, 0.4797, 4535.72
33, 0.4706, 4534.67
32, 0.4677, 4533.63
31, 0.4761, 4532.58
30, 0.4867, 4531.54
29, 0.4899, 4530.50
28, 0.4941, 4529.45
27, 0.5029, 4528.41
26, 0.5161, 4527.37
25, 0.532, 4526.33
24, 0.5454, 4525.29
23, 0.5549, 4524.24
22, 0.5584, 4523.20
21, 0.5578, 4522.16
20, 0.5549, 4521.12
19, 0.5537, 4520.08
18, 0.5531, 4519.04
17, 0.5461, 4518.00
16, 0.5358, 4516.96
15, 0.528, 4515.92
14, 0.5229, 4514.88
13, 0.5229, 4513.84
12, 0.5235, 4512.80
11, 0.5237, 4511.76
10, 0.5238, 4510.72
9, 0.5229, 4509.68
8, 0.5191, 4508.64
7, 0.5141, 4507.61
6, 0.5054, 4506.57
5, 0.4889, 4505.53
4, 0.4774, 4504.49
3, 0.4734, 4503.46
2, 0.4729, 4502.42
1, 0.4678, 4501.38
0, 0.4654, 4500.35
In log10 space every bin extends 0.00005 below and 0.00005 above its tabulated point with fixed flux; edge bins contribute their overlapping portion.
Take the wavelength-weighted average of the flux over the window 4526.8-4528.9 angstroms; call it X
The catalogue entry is 0.511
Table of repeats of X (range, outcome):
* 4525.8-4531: 0.507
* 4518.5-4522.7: 0.555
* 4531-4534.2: 0.478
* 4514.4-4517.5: 0.529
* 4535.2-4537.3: 0.481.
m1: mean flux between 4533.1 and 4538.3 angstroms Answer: 0.476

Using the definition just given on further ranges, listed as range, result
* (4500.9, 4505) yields 0.473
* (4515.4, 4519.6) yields 0.541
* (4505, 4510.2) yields 0.51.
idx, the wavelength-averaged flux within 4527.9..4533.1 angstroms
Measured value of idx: 0.49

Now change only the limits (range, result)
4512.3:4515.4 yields 0.523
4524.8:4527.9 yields 0.532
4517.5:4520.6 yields 0.551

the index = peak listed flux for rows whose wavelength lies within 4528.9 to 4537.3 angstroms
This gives 0.4941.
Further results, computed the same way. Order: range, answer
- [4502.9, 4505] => 0.4774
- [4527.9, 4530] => 0.5029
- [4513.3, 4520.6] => 0.5537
